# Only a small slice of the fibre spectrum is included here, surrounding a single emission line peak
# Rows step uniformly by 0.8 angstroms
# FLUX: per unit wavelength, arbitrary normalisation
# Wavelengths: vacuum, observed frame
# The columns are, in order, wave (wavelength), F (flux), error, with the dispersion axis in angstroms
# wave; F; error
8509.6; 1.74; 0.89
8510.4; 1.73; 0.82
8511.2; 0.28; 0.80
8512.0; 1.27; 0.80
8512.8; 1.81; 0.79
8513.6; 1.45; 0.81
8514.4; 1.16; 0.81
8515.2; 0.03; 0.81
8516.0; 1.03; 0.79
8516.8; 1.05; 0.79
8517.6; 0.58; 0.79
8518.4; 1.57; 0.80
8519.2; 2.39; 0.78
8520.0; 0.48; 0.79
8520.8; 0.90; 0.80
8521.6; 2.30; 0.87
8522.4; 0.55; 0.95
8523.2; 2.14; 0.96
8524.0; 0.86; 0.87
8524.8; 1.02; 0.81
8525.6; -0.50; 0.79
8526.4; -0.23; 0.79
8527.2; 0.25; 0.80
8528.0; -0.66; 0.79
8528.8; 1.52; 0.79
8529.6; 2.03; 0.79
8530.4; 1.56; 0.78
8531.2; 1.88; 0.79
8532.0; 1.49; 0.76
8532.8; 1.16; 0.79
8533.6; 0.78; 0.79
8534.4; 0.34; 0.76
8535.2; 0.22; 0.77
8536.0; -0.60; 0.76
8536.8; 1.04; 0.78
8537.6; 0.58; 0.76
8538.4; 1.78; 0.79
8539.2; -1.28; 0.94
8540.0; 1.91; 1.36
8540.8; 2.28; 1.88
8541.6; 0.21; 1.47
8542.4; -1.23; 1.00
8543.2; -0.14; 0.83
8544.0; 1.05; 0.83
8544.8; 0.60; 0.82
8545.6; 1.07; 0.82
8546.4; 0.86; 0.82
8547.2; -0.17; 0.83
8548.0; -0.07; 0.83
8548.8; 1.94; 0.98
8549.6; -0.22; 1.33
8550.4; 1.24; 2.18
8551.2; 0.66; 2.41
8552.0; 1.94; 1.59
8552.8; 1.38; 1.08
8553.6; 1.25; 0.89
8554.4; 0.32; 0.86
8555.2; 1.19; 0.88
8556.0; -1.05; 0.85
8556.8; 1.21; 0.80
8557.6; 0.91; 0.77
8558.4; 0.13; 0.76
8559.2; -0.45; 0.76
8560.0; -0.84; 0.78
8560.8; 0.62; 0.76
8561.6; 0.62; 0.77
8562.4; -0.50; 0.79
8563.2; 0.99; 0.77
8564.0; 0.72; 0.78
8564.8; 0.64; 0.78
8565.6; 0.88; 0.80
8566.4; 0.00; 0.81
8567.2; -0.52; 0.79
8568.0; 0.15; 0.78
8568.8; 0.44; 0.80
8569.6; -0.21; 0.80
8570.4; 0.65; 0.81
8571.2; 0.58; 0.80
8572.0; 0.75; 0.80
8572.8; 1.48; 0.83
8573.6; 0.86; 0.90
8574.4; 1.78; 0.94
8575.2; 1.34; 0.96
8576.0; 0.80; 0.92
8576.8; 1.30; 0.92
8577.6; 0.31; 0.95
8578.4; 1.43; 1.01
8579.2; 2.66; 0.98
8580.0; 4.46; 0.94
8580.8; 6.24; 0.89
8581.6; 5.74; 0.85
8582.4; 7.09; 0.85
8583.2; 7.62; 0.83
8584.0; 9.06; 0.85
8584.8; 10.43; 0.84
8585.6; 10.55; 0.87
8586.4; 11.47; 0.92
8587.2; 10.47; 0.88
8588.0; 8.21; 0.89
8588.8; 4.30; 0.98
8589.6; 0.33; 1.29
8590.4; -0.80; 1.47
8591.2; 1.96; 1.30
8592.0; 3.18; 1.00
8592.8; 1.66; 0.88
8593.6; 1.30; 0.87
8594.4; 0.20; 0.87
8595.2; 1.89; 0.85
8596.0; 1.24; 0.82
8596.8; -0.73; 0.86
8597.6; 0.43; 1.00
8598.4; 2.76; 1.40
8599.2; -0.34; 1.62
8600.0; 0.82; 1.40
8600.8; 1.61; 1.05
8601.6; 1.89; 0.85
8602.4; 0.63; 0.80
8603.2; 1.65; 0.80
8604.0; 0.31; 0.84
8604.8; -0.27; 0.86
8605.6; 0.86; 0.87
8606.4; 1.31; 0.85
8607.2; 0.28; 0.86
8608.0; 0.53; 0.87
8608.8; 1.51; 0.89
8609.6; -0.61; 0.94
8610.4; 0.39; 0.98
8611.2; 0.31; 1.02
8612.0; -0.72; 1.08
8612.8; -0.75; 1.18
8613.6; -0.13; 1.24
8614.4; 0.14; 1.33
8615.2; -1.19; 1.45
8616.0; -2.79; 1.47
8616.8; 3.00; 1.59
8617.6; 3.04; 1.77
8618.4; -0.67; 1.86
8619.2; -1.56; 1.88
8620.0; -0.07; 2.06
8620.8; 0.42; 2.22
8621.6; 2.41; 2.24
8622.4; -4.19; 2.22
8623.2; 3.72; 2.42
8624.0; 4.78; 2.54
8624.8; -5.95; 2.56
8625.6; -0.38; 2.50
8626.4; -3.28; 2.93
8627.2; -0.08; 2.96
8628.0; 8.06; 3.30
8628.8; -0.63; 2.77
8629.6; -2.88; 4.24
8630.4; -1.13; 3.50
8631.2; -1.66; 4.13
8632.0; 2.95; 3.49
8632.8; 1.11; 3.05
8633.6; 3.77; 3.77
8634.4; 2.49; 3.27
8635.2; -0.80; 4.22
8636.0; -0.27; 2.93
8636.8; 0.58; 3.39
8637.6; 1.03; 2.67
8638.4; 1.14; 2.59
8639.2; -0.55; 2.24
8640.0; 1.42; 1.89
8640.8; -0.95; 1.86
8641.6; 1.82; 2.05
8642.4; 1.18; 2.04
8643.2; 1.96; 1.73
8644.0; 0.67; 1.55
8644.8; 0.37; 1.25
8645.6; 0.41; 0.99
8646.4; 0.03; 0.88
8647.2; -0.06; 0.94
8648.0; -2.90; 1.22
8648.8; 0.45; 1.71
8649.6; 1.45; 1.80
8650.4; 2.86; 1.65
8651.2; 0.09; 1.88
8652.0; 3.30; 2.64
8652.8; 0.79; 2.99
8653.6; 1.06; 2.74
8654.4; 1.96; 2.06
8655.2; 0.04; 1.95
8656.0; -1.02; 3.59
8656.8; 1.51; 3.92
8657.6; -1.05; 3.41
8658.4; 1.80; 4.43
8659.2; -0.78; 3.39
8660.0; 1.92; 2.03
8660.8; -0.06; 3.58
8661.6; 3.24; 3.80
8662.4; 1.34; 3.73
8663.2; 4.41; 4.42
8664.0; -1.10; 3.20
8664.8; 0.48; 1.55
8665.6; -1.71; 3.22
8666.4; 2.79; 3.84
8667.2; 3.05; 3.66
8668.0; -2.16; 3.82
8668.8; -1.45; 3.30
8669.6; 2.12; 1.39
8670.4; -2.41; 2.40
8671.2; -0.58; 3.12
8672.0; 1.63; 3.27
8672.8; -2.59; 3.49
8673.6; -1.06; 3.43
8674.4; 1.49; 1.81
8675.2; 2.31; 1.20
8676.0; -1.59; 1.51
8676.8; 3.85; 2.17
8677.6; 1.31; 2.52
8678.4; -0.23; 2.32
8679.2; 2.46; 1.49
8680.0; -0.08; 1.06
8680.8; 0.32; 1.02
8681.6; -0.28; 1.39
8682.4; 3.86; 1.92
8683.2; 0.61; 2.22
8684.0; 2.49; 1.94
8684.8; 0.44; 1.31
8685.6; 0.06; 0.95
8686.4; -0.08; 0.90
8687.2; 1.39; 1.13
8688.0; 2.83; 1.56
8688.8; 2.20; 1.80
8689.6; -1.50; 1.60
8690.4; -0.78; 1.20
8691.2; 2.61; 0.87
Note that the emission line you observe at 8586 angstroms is [O III]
